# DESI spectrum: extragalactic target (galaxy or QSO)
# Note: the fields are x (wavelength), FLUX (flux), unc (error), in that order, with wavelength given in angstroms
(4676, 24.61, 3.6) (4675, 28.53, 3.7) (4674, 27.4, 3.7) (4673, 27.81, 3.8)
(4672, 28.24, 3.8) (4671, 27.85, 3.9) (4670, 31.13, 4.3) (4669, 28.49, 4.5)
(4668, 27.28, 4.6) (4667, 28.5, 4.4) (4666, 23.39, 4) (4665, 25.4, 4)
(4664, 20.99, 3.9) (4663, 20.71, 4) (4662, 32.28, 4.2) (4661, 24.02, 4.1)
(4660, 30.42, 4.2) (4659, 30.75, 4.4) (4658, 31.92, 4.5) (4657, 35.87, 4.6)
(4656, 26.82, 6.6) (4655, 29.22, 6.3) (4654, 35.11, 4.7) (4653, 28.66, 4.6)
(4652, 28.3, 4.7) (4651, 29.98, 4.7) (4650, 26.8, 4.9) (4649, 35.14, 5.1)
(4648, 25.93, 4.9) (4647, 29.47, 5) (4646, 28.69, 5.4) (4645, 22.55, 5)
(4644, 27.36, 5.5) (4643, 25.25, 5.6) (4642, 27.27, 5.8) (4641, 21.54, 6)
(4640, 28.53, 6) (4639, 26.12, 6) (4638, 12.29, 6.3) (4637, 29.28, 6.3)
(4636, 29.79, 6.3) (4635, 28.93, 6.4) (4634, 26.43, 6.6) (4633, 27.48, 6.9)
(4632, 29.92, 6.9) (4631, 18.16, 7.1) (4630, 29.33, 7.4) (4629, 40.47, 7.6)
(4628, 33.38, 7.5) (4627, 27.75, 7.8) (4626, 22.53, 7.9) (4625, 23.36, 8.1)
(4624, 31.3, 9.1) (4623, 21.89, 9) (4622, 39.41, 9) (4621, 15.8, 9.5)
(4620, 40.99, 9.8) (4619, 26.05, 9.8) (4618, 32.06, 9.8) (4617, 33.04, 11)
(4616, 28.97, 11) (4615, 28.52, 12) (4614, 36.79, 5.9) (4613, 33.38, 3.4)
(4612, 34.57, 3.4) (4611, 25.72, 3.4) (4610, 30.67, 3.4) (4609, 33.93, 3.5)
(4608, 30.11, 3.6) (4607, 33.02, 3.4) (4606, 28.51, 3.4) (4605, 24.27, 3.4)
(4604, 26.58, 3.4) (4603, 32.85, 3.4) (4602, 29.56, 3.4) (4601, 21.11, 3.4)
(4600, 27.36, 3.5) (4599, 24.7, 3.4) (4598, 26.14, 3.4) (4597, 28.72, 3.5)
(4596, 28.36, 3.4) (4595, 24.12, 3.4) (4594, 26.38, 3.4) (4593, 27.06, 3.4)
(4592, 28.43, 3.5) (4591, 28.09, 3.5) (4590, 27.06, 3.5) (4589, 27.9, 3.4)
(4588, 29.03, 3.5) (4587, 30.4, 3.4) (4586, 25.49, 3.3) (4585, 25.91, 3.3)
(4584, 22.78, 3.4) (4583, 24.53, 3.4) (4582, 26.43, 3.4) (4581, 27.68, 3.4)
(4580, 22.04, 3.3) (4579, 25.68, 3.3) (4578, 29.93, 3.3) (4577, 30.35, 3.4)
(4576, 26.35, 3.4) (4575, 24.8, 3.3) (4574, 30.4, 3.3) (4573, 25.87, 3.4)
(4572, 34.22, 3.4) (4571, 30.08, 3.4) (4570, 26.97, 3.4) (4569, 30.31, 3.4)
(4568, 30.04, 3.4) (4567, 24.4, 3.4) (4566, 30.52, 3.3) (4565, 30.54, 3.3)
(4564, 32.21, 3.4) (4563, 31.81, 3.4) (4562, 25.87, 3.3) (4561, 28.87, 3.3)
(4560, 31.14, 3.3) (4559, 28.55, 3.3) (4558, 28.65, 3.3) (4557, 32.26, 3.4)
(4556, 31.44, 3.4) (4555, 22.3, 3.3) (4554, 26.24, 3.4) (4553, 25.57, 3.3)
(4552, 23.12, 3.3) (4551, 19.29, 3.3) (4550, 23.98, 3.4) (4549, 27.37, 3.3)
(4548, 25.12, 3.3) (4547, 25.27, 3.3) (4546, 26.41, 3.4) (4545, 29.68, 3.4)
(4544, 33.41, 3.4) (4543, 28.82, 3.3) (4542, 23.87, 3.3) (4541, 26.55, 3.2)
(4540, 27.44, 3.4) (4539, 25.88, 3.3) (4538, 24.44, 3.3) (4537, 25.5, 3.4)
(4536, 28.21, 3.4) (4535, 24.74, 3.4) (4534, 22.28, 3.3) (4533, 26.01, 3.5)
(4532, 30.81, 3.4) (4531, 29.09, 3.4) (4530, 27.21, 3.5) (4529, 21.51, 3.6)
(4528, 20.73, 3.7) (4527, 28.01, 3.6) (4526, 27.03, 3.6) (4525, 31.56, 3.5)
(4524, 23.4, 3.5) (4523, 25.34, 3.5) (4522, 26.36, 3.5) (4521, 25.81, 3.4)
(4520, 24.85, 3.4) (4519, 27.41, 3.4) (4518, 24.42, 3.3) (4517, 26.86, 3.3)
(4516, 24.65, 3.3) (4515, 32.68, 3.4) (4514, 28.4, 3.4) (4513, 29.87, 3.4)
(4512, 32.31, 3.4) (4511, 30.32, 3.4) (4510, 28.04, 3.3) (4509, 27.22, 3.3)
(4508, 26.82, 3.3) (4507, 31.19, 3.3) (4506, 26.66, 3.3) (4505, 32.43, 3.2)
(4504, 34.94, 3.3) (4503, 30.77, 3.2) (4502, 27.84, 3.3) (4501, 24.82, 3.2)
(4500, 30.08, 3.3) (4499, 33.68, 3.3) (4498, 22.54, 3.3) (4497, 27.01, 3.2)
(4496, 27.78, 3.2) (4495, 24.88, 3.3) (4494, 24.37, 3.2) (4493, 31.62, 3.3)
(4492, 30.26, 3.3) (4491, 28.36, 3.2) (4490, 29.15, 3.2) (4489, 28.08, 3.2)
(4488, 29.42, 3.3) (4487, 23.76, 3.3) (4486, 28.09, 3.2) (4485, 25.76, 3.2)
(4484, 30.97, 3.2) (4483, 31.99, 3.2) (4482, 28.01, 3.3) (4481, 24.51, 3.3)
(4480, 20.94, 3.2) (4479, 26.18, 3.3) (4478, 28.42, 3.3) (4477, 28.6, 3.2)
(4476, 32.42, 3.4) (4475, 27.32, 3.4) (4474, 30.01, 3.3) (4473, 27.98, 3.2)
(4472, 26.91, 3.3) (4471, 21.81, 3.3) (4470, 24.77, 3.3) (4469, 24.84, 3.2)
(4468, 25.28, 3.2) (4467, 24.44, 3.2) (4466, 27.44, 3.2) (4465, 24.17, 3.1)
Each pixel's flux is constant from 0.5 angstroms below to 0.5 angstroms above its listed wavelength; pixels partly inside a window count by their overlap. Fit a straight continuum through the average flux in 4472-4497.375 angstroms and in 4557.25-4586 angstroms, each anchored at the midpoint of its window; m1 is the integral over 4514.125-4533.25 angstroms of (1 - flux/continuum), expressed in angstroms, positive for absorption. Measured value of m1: 0.95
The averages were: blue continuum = 27.8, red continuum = 28.1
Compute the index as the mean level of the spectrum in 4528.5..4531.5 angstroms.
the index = 25.9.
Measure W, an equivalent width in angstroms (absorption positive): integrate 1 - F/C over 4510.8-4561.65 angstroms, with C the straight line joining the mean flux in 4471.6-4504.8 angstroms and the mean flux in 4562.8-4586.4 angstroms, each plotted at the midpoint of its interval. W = 2.04 angstroms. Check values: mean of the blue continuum 28.1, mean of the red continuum 27.8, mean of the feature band 26.9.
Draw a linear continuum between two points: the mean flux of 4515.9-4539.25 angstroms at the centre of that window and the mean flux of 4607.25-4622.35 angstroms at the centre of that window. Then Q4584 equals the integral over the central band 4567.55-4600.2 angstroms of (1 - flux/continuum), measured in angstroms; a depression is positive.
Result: 2.2 angstroms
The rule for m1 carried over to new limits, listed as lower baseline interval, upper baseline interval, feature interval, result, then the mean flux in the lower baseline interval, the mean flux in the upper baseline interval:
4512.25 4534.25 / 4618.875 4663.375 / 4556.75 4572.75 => -1.47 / 26.7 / 28.1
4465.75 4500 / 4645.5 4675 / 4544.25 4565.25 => 0.27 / 27.3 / 28.5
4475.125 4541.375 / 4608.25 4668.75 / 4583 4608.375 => 0.78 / 27.5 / 28.4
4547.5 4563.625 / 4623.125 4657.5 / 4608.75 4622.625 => -1.85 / 27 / 27.8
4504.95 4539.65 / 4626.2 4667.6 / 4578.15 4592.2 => 0.42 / 27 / 27.8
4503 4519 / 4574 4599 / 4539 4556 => 1.19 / 29.1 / 26.8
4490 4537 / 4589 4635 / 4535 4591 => 1.54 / 27.6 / 28.8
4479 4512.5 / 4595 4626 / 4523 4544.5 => 1.56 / 28.3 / 29.1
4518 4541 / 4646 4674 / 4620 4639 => 0.35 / 26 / 28.5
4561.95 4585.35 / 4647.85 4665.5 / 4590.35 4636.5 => -0.70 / 28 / 28.9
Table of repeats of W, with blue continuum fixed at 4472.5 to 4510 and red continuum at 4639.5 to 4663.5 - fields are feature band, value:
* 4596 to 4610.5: 0.0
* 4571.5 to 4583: 0.4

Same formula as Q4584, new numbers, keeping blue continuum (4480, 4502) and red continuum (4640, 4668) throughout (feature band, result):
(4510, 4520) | -0.22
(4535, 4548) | 0.38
